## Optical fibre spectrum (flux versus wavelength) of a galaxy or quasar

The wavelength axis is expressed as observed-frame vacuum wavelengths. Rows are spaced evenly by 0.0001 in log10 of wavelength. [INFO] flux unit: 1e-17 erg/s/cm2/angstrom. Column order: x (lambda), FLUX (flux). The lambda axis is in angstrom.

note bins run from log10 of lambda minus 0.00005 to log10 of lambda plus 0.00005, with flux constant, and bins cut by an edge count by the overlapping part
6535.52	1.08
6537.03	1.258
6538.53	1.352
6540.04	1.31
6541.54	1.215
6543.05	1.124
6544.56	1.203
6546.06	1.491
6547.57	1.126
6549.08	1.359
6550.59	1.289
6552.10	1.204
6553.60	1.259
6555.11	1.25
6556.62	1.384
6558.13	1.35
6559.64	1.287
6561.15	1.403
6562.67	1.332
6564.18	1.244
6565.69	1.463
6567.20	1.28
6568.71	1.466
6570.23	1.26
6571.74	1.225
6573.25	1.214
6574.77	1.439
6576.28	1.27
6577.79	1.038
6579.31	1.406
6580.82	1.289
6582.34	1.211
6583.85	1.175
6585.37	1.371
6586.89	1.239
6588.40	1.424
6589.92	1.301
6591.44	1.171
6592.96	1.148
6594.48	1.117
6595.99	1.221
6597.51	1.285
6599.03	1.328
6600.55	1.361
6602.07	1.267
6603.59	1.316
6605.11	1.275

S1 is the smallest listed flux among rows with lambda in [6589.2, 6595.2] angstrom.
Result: 1.117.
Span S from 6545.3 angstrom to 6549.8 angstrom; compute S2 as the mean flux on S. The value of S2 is 1.33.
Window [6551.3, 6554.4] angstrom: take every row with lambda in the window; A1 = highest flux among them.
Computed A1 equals 1.259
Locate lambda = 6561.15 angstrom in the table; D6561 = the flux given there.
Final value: 1.403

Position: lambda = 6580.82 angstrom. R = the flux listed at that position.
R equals 1.289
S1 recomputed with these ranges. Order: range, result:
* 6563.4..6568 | 1.244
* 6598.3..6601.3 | 1.328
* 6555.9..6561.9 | 1.287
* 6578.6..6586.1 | 1.175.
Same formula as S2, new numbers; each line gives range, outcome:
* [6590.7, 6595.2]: 1.14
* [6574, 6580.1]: 1.29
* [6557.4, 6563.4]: 1.34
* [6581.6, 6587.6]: 1.25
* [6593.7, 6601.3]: 1.26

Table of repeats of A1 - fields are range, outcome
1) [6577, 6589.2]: 1.424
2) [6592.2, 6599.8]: 1.328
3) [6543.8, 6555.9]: 1.491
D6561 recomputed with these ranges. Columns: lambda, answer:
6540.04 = 1.31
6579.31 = 1.406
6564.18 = 1.244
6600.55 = 1.361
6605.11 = 1.275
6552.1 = 1.204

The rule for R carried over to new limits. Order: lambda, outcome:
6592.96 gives 1.148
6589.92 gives 1.301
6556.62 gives 1.384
